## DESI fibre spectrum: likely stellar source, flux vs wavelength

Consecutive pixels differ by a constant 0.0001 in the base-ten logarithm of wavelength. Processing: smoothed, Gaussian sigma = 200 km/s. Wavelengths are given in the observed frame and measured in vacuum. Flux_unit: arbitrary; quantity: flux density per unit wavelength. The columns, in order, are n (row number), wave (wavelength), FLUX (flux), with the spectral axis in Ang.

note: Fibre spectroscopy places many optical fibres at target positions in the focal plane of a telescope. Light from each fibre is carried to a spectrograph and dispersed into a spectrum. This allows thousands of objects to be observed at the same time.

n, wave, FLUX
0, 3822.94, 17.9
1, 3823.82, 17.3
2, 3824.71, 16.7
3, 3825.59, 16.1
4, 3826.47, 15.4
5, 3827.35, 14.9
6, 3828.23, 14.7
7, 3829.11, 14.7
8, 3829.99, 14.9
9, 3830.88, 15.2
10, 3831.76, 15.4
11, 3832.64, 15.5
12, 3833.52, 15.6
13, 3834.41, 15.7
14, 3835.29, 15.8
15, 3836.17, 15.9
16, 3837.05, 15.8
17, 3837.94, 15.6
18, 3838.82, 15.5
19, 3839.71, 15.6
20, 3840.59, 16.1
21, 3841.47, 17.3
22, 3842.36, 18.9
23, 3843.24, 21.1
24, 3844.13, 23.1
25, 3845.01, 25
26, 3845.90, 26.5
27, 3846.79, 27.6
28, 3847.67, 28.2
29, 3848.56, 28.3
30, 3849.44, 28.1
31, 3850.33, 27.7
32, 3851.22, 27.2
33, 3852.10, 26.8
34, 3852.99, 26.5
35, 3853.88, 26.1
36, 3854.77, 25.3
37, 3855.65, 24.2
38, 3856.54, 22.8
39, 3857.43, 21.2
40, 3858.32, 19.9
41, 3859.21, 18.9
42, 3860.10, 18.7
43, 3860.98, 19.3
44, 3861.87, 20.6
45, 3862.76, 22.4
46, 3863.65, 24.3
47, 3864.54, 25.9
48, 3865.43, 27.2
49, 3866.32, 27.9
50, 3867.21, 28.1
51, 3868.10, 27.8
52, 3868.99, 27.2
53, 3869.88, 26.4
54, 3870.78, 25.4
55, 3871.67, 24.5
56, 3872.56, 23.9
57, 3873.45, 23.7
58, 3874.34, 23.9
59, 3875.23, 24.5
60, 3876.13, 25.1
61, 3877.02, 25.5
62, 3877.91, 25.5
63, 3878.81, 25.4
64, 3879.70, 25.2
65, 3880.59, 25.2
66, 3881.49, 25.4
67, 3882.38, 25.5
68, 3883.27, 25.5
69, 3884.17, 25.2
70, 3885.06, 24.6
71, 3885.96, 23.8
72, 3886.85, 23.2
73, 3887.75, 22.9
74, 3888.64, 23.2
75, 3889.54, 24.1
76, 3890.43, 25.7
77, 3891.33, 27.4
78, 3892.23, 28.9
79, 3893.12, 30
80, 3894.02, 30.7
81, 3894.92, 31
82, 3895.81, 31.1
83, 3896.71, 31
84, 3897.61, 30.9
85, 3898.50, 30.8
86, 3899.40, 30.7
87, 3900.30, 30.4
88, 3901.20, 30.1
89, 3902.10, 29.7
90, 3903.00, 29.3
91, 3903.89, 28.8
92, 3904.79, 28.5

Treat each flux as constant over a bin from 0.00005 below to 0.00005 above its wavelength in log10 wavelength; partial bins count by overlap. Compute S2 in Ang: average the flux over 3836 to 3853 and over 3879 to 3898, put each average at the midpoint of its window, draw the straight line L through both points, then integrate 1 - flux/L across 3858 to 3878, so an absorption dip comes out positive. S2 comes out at 0.4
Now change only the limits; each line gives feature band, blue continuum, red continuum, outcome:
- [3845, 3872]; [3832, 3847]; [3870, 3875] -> -4.1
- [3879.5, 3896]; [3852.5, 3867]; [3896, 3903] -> 1.3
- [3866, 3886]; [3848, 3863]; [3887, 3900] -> 0.6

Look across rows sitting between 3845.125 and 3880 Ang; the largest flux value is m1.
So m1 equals 28.3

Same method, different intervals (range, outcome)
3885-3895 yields 31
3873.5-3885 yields 25.5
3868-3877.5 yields 27.8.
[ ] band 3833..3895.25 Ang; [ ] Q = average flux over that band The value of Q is 23.7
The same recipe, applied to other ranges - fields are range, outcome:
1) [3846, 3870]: 25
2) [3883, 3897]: 26.7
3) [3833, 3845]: 17.4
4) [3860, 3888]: 24.8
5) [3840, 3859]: 24.1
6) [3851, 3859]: 24.2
